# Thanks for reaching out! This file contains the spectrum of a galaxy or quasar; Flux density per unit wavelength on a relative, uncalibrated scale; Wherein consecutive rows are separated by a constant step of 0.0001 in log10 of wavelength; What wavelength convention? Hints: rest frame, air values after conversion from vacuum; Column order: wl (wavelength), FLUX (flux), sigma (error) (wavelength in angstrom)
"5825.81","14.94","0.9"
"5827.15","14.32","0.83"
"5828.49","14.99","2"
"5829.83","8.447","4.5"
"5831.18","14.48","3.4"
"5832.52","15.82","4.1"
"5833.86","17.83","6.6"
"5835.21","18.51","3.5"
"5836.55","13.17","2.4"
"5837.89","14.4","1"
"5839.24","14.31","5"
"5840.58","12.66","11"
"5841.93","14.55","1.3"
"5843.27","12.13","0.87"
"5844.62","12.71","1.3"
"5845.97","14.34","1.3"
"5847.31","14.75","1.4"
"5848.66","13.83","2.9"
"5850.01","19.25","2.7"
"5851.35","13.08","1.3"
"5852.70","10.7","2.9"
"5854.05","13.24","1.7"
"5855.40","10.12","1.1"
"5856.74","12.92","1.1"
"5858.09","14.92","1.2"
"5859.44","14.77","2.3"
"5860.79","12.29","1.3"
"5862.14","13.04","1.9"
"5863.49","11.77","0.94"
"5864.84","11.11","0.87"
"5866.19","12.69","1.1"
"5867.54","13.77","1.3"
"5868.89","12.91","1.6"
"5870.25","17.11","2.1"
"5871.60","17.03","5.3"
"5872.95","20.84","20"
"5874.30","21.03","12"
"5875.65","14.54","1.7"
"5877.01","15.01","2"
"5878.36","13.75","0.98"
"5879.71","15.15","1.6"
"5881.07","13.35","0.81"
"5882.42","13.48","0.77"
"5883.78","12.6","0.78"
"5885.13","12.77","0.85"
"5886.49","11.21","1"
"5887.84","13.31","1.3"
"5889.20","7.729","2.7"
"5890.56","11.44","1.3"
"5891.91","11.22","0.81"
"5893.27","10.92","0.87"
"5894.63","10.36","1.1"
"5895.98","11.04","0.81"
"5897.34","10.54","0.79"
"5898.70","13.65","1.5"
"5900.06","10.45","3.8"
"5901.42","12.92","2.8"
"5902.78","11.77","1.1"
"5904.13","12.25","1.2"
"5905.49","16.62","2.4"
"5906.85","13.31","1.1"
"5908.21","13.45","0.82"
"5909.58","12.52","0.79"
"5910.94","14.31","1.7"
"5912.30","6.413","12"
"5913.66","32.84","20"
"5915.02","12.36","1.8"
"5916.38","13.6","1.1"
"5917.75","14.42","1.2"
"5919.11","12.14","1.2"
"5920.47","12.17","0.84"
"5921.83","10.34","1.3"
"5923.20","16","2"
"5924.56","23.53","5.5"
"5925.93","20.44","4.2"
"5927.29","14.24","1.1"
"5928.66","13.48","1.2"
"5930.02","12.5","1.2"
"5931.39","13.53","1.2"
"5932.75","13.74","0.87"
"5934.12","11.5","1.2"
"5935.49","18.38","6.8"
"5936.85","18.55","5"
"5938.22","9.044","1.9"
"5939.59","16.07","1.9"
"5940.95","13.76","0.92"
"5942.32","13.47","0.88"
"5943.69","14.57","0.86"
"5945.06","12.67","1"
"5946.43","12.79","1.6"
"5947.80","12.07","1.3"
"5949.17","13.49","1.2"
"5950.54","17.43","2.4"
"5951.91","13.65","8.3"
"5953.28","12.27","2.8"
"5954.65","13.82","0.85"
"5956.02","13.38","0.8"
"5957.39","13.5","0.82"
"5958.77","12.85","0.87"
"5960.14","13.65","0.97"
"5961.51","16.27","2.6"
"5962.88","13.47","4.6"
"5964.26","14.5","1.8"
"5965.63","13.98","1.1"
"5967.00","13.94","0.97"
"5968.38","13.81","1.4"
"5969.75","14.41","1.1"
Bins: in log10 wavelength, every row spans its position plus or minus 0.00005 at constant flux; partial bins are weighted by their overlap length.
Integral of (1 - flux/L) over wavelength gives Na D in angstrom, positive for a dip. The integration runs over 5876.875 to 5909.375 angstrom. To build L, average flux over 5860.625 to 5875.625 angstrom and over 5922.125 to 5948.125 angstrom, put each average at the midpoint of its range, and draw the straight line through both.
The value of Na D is 5.42 angstrom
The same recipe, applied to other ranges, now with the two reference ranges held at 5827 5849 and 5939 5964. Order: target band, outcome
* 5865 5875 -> -1.5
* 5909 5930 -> -1.9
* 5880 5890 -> 1.3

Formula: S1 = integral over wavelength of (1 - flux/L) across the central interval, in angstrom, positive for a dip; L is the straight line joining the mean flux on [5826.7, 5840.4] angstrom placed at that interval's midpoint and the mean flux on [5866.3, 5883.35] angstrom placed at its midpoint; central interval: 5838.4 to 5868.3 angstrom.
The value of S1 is 3.37 angstrom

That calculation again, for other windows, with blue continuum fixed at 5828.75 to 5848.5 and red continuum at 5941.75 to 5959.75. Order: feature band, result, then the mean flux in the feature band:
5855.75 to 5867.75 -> 0.9 angstrom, 12.9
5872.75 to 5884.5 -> -1.1 angstrom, 15.3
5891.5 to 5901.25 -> 1.8 angstrom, 11.3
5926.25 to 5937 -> -0.7 angstrom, 14.5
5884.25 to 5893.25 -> 1.7 angstrom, 11.3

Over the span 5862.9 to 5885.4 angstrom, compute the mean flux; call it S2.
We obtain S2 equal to 14.7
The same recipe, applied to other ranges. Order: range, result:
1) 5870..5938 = 14.1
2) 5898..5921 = 13.8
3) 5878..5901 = 11.9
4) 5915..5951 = 14.3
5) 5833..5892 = 13.9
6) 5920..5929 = 15.9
